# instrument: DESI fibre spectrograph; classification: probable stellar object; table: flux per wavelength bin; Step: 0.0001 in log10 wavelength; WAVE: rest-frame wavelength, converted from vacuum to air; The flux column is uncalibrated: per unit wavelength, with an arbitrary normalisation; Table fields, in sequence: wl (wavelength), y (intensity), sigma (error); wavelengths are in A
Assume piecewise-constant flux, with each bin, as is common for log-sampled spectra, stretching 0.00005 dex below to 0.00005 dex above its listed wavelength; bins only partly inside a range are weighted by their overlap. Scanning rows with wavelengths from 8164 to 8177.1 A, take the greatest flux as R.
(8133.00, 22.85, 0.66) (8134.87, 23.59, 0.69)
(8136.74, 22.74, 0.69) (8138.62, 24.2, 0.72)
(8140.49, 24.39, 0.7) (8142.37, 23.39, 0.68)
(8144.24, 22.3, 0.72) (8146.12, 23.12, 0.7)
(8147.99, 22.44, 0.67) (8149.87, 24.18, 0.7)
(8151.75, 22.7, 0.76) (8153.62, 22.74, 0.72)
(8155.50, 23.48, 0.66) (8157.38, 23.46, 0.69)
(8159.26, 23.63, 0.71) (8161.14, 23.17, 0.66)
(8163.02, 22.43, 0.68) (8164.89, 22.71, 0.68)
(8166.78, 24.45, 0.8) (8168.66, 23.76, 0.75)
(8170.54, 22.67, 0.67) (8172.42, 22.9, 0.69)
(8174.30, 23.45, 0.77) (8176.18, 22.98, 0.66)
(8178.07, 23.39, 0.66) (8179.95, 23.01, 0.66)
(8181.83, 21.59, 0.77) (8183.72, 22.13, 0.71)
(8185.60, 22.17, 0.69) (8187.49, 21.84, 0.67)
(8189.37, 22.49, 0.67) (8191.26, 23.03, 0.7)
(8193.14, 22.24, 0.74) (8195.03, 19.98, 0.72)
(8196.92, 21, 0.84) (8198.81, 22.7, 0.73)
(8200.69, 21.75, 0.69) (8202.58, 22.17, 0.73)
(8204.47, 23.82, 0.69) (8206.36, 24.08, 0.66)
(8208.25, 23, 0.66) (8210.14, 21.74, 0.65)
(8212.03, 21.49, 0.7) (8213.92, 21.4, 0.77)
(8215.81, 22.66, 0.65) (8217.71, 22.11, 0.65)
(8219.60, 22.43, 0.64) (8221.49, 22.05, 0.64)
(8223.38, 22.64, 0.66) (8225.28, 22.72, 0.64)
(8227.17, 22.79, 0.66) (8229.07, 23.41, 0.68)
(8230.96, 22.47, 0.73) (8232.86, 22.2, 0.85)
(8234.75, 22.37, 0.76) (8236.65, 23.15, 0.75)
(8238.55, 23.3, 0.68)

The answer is 24.45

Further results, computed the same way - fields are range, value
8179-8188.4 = 23.01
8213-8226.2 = 22.72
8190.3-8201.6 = 23.03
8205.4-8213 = 24.08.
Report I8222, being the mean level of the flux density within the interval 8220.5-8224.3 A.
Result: 22.4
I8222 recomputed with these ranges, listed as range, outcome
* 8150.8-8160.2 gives 23.2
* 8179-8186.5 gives 22.2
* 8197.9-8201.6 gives 22.3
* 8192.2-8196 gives 21.1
